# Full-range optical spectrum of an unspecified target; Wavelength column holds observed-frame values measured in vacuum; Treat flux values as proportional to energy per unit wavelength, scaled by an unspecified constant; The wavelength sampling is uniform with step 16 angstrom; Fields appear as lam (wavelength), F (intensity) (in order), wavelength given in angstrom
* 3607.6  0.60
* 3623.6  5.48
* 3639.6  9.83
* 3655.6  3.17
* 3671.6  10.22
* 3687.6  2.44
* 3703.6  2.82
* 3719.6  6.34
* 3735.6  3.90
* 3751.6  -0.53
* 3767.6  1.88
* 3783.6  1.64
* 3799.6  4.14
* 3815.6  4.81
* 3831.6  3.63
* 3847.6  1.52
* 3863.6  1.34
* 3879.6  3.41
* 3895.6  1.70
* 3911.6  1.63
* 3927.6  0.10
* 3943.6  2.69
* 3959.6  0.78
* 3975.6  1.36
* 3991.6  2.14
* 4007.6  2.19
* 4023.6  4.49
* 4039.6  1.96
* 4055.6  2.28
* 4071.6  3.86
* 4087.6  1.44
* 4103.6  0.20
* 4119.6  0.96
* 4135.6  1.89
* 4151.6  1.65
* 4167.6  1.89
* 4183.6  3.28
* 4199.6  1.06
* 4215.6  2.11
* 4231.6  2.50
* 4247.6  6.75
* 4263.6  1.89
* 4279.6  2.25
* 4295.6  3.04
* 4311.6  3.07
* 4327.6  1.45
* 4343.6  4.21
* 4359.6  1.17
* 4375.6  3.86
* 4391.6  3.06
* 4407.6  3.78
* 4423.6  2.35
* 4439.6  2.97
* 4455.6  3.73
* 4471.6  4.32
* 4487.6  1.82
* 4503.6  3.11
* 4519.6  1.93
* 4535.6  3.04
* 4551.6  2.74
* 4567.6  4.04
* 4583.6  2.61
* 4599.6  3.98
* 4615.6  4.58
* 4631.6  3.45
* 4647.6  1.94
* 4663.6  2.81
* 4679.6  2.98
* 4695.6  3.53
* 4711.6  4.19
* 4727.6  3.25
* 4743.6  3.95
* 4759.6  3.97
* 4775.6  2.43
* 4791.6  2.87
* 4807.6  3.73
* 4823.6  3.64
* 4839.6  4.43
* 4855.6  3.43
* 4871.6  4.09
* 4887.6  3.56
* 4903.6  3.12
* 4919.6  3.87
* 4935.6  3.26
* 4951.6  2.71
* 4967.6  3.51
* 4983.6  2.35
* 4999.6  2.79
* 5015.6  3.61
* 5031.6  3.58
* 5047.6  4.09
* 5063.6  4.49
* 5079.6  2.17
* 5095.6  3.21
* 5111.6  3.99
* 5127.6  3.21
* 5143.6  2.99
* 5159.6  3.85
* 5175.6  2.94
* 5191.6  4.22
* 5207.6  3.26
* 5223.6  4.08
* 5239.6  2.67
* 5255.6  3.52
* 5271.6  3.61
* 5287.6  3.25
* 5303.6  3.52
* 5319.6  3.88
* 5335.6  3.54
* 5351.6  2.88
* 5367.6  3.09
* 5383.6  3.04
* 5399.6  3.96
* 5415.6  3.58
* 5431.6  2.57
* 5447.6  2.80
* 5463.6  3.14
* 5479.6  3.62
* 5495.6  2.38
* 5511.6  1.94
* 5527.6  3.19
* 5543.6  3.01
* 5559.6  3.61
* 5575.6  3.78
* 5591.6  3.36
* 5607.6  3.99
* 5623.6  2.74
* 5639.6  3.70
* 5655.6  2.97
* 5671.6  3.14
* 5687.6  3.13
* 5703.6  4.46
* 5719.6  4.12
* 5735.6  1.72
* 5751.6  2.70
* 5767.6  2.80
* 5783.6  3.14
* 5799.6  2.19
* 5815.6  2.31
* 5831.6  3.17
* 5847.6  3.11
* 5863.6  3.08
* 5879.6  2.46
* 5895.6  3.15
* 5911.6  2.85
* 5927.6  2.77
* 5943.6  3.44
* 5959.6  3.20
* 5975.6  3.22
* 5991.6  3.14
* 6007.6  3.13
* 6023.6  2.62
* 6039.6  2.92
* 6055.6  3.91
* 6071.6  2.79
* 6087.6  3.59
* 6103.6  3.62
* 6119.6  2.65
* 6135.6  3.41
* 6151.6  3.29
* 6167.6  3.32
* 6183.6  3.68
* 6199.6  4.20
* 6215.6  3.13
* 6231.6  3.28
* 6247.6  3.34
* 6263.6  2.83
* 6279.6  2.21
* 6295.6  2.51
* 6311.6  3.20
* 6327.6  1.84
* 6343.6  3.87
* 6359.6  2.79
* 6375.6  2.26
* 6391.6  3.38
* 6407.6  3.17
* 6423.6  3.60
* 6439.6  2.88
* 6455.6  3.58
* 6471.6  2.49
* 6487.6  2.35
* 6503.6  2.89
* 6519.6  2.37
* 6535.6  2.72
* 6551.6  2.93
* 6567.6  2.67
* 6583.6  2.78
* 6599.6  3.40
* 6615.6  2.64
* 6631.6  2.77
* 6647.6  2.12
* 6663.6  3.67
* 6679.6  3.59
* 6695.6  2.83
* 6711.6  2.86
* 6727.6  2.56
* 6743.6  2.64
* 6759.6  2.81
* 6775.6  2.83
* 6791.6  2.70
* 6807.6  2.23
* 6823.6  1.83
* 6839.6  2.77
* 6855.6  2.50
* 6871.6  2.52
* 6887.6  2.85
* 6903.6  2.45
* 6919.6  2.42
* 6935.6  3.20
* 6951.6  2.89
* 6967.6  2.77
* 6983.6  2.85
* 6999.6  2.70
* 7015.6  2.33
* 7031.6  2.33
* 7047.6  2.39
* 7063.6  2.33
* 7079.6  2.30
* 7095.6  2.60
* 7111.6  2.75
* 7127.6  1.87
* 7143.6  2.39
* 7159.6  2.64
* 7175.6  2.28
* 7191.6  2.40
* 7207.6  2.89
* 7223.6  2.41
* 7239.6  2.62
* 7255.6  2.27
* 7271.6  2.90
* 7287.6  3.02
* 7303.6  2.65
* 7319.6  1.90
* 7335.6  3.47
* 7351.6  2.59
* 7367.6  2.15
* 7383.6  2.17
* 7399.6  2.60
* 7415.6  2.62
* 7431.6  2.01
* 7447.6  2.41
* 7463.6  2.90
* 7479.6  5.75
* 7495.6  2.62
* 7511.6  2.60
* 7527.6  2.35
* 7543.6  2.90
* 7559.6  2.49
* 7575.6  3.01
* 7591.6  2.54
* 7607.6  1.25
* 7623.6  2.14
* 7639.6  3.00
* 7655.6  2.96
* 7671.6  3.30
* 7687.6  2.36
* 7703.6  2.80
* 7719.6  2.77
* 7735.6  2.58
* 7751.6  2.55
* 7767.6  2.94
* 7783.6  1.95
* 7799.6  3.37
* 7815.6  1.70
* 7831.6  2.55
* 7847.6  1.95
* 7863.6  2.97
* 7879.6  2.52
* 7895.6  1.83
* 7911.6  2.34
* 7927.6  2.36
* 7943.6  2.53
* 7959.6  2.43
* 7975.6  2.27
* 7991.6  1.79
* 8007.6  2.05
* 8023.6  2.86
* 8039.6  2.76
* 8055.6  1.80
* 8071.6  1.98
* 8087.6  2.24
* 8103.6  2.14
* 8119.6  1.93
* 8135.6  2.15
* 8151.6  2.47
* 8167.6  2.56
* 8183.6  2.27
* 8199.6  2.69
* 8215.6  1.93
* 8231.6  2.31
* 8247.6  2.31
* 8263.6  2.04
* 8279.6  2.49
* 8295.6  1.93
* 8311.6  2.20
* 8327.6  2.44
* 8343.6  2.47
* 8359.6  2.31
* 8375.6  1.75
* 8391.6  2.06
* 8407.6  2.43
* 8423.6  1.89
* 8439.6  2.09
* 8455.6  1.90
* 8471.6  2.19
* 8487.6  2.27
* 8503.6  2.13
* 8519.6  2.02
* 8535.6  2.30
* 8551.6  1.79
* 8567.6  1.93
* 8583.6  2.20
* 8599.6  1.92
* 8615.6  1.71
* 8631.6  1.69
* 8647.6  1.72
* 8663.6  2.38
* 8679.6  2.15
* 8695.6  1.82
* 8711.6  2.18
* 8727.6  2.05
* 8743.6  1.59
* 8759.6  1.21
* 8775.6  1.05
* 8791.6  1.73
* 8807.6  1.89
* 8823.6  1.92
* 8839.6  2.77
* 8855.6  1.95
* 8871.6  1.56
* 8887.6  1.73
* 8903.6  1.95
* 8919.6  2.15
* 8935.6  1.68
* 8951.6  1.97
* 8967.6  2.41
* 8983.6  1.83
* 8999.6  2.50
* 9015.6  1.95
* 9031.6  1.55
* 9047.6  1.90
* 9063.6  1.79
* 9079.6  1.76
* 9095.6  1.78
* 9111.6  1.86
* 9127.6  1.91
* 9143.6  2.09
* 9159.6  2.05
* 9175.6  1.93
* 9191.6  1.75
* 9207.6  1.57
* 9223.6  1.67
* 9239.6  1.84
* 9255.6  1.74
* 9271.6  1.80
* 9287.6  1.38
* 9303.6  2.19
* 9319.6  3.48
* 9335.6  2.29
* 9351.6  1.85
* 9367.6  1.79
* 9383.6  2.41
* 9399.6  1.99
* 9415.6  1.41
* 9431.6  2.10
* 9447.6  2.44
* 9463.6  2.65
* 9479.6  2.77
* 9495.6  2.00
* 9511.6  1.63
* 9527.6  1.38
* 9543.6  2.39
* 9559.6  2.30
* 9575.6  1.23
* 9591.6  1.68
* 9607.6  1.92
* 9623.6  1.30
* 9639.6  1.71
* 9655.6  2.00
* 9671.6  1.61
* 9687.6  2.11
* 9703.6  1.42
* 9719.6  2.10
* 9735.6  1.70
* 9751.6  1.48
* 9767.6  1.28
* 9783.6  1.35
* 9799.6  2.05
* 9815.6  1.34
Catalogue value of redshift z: 0.14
